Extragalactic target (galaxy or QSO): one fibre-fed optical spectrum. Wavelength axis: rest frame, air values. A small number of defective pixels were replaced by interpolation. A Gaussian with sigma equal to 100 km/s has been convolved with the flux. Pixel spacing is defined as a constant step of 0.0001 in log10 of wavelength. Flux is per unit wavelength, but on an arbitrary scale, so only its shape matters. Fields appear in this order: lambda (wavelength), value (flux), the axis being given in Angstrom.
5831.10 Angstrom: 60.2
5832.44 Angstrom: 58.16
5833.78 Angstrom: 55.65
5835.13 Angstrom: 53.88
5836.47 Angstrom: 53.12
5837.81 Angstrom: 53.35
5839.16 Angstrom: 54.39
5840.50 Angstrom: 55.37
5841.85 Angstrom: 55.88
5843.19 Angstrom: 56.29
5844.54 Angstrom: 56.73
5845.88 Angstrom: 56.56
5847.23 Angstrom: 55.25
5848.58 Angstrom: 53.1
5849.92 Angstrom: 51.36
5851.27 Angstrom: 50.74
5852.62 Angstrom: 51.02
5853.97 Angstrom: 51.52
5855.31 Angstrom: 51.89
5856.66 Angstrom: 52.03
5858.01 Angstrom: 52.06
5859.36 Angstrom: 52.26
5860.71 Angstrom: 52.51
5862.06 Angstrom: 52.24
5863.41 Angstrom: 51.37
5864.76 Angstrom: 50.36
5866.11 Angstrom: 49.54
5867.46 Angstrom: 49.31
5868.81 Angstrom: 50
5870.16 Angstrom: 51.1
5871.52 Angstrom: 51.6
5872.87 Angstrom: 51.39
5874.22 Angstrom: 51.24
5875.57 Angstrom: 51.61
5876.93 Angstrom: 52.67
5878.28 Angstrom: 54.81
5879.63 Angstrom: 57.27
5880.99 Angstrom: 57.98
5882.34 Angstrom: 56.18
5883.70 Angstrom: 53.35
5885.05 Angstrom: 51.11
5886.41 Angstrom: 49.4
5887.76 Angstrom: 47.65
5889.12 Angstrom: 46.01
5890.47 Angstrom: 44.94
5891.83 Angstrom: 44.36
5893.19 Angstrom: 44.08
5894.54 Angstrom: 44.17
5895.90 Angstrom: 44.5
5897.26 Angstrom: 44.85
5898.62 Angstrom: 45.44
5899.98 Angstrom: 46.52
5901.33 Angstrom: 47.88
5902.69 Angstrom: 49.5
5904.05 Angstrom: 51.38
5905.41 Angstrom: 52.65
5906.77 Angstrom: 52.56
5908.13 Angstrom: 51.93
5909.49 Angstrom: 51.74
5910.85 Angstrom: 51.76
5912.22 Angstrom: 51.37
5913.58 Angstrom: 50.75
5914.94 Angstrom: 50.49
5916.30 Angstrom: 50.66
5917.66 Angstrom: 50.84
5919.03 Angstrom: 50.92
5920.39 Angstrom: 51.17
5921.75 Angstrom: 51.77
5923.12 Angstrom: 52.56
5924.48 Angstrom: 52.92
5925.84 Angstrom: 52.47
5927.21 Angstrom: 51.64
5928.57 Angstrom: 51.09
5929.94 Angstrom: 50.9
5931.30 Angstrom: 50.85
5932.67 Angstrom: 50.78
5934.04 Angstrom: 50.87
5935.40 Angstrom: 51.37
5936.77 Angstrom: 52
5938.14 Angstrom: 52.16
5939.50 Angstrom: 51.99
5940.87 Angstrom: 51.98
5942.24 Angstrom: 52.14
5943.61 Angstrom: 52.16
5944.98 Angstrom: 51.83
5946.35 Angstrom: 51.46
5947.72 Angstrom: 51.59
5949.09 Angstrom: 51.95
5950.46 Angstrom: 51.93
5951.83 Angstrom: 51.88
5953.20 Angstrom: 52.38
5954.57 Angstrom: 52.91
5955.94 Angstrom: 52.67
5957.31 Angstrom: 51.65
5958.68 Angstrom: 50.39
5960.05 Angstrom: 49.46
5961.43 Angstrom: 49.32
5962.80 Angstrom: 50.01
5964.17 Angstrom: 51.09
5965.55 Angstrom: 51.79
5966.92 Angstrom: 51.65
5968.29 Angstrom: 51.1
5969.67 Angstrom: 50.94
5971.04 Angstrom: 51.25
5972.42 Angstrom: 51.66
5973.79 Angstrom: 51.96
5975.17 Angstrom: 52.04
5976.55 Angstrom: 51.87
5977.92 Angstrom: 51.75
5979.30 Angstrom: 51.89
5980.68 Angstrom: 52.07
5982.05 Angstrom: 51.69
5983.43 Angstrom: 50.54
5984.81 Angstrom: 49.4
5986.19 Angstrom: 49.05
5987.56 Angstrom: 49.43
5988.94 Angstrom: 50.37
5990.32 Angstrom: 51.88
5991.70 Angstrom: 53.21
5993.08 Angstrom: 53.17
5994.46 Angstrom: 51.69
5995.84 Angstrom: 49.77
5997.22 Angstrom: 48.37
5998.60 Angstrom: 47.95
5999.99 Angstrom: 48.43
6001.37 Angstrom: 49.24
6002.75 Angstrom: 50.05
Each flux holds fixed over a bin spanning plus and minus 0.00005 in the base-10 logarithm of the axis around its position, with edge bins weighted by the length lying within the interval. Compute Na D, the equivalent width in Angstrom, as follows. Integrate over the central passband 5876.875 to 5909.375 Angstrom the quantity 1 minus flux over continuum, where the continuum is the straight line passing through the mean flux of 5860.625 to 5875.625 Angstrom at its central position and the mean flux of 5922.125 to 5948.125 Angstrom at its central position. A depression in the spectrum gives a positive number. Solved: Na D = 1.0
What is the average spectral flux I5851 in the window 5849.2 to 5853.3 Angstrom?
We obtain 51.1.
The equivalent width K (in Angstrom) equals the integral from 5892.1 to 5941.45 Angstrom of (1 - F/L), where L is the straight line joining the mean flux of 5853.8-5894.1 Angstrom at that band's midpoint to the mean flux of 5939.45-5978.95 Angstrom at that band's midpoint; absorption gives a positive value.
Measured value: 1.0 Angstrom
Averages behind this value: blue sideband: 51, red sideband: 51.5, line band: 50.2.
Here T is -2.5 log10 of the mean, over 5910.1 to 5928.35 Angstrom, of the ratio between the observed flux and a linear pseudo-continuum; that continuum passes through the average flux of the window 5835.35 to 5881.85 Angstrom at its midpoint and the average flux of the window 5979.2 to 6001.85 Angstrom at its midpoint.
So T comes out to 0.01 mag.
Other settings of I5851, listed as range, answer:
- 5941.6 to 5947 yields 51.9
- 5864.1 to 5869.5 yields 49.8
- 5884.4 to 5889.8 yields 48.5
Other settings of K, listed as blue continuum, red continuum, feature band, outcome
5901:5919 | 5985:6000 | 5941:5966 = -0.4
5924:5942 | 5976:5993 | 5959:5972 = 0.2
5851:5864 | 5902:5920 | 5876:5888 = -0.5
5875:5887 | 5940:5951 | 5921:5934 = 0.2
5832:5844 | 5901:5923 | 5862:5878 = 0.7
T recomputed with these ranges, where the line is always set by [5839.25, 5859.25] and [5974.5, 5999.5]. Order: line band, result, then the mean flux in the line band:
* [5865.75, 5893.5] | 0.044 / 50.8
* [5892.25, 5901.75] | 0.163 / 45.3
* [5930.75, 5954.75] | -0.001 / 51.8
